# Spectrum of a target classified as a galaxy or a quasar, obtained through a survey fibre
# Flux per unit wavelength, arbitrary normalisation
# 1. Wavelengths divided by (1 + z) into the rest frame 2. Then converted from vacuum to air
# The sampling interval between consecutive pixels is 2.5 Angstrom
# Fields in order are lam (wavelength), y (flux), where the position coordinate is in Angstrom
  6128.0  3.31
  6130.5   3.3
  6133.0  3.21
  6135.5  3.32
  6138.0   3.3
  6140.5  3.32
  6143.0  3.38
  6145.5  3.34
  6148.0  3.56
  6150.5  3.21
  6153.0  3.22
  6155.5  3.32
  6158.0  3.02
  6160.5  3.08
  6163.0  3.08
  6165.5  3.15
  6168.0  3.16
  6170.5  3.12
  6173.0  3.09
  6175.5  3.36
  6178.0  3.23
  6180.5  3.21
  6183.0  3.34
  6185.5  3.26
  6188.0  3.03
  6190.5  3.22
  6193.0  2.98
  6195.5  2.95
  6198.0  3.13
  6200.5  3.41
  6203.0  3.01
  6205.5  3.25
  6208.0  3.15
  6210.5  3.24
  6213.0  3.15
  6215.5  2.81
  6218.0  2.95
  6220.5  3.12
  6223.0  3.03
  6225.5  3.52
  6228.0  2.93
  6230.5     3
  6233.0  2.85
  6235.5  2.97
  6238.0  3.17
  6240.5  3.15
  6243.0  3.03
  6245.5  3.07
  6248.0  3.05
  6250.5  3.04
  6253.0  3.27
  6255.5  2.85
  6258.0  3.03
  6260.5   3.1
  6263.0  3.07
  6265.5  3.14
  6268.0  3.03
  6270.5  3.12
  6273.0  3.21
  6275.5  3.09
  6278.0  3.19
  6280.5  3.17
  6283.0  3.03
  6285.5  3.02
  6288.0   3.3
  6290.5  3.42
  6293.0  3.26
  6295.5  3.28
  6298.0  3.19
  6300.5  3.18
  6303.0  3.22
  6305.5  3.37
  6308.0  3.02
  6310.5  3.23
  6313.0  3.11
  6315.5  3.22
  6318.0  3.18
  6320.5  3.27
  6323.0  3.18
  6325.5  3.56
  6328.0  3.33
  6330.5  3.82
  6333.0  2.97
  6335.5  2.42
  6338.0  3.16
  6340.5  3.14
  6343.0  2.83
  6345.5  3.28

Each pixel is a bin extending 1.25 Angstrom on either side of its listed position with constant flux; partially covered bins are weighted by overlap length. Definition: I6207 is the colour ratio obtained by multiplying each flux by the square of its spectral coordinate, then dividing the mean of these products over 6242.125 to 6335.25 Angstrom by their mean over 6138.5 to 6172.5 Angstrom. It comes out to 1.03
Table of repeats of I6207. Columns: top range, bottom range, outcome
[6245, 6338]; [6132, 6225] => 1.03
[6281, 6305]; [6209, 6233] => 1.07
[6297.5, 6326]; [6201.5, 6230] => 1.07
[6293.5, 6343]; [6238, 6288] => 1.05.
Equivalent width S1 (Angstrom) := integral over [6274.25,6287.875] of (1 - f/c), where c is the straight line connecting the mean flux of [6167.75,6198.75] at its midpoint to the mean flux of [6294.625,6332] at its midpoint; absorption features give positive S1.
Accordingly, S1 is 0.5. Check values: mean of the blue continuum 3.16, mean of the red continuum 3.28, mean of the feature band 3.12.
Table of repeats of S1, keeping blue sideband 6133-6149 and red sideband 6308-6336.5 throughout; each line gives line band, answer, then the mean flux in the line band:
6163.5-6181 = 0.77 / 3.18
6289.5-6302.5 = -0.13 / 3.26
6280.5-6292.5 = 0.15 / 3.19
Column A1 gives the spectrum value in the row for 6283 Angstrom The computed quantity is 3.03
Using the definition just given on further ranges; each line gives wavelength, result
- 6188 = 3.03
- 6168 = 3.16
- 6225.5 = 3.52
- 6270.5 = 3.12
